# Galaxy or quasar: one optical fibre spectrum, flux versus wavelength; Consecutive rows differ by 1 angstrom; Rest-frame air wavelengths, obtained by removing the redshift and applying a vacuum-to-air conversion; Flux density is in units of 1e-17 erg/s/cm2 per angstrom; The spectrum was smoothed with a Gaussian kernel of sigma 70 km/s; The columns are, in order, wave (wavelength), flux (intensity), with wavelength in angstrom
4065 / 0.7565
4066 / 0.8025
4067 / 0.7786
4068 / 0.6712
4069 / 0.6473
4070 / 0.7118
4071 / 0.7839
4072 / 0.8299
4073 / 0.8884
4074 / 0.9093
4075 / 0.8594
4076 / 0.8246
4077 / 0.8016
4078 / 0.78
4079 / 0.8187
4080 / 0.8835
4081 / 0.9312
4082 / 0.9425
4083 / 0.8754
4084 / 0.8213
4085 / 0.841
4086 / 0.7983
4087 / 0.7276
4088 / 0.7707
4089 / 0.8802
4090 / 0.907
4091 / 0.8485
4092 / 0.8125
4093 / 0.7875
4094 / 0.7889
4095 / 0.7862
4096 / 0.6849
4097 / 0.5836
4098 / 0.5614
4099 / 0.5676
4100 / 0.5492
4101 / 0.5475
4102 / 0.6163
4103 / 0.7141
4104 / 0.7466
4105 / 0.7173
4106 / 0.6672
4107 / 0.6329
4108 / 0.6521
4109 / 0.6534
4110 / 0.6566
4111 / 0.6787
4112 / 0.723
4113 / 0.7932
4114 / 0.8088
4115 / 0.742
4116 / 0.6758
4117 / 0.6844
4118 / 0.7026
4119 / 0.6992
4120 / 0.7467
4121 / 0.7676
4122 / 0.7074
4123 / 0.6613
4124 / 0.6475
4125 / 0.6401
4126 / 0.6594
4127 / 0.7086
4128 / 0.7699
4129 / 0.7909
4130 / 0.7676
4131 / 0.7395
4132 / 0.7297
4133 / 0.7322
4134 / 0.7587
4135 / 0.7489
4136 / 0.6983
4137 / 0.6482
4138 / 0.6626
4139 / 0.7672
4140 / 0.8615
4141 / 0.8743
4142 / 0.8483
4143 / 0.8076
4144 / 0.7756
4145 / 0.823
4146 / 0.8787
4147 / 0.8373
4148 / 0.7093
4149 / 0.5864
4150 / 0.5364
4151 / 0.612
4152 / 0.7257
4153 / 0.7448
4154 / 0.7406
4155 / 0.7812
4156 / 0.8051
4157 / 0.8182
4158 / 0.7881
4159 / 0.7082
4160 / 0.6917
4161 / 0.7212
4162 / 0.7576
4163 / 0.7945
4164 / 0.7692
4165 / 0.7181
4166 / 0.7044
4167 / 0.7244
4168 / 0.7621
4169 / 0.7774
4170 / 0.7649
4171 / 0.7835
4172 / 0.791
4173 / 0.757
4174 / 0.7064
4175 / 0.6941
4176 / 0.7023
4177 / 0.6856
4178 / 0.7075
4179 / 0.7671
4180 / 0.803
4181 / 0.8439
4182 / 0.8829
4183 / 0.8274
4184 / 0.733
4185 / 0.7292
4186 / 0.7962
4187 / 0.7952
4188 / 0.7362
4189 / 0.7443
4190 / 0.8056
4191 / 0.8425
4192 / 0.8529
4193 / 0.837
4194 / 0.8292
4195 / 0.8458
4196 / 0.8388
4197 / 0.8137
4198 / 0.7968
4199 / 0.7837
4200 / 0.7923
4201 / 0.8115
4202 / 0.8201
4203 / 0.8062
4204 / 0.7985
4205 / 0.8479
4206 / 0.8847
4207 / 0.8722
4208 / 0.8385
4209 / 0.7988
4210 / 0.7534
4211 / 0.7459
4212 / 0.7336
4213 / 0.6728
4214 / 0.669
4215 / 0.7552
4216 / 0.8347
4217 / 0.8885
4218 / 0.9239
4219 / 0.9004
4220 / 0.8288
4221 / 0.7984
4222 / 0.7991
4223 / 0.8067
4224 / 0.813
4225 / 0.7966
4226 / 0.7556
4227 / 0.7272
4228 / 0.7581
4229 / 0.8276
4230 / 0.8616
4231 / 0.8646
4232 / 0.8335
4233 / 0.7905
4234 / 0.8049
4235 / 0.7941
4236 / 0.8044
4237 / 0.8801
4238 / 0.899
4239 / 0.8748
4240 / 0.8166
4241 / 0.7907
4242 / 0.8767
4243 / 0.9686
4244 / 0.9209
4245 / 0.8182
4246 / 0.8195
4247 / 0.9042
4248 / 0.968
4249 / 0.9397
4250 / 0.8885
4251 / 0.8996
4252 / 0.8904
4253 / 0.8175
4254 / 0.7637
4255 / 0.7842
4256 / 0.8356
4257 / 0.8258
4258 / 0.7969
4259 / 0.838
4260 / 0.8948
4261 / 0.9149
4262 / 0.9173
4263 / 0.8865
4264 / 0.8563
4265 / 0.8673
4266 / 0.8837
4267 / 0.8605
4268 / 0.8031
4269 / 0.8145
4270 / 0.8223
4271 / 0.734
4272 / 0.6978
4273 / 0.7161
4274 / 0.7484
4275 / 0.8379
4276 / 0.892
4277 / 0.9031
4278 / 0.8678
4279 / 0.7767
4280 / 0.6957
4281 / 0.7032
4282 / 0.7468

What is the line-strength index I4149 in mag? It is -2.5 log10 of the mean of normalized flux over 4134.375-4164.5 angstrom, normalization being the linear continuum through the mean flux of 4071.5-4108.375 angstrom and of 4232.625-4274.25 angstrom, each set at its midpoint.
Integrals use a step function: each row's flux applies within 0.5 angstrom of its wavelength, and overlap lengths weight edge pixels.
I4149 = 0.06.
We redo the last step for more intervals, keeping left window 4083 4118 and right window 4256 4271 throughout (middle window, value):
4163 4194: 0.02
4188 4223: -0.01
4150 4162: 0.05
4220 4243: 0.01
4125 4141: 0.01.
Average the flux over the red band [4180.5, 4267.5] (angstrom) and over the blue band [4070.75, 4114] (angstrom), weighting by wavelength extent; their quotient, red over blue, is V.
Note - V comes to 1.09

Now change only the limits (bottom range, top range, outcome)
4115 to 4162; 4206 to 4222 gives 1.09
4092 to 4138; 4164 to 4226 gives 1.13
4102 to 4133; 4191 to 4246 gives 1.16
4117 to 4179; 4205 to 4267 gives 1.13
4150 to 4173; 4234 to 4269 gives 1.16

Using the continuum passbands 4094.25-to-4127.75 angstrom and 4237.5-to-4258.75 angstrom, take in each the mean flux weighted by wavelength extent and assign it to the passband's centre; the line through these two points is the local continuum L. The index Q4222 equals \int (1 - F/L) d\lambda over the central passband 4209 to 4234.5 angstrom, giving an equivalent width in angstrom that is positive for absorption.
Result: 0.9 angstrom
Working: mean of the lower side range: 0.68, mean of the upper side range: 0.862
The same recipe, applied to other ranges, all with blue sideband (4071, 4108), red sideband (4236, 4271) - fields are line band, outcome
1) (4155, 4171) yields 1.07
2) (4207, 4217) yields 0.82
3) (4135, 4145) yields 0.30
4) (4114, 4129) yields 1.50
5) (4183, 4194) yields 0.44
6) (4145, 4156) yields 1.07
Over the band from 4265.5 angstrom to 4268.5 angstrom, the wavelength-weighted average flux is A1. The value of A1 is 0.849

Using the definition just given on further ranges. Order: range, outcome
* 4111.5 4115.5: 0.767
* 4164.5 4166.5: 0.711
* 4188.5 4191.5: 0.797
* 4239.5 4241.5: 0.804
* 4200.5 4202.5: 0.816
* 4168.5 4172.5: 0.779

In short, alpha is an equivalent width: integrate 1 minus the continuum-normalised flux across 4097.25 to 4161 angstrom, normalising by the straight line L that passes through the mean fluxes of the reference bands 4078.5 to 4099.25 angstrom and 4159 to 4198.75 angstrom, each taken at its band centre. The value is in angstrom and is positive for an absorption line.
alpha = 5.6 angstrom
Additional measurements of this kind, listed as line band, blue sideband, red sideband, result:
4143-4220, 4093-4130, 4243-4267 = 0.1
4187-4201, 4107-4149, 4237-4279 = -0.3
